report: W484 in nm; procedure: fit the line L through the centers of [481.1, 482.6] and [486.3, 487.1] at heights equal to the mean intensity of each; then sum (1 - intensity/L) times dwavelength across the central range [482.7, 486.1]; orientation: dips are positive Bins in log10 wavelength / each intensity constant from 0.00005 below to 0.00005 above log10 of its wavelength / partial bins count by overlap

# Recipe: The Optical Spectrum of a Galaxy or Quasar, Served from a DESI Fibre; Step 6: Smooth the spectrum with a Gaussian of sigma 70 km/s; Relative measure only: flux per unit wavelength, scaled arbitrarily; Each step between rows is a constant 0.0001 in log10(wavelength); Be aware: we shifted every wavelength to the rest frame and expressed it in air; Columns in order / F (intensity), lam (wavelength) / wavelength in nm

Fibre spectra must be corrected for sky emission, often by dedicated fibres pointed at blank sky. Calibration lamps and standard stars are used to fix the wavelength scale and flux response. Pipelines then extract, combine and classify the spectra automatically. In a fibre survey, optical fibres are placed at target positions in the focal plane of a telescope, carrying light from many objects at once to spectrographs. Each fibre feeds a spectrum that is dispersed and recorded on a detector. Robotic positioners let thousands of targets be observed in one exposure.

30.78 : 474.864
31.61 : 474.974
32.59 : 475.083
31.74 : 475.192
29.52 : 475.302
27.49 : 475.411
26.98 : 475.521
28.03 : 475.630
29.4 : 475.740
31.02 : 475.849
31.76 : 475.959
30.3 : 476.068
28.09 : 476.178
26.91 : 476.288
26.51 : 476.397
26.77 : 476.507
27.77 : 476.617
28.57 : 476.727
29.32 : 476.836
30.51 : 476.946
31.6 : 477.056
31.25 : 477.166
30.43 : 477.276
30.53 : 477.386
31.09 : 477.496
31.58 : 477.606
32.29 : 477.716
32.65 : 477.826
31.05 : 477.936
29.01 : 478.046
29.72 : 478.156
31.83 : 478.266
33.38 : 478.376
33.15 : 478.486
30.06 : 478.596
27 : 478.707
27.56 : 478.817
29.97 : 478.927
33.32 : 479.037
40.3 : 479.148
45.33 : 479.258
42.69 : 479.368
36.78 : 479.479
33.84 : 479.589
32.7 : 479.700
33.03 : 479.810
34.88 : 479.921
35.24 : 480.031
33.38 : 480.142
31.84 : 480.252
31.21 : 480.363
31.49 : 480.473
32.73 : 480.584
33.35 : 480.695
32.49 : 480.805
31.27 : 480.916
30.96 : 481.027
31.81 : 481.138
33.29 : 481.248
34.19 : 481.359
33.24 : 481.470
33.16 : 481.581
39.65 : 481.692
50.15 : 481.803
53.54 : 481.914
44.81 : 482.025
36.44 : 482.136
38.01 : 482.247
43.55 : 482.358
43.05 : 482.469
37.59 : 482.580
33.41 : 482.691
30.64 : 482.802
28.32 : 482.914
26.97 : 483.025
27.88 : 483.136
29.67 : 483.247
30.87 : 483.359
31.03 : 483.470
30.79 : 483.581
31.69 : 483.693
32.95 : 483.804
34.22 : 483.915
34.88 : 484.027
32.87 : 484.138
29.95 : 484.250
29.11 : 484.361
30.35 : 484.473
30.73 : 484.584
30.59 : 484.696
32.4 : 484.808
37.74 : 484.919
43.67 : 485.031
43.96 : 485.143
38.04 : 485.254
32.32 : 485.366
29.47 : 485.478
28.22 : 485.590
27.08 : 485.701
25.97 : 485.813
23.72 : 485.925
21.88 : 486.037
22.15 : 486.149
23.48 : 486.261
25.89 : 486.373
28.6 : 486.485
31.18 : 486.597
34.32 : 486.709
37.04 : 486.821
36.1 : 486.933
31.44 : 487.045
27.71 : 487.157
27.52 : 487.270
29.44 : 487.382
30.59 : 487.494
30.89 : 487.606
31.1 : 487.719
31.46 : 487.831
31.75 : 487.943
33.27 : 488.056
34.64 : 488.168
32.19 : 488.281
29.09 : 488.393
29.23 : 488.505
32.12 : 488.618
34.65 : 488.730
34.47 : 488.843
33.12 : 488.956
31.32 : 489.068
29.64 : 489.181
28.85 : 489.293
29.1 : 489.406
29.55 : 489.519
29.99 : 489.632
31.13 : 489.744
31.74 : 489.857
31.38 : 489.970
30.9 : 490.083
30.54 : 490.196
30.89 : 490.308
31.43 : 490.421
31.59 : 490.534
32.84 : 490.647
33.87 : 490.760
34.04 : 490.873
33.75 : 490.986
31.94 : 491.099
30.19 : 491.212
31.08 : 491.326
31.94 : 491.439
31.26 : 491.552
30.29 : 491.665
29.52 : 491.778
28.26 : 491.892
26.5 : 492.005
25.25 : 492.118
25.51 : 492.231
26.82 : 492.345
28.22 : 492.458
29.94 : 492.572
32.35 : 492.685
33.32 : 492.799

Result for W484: 0.41 nm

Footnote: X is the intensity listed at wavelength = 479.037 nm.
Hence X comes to 33.32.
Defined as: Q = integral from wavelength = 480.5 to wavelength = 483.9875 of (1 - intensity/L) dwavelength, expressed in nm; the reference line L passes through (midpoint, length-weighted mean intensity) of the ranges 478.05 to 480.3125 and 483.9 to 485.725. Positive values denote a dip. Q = -0.14 nm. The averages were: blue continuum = 33.7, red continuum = 33.4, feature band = 34.9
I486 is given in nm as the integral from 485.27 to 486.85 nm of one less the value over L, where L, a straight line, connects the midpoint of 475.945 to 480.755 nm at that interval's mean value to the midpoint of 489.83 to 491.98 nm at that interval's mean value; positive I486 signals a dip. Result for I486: 0.176 nm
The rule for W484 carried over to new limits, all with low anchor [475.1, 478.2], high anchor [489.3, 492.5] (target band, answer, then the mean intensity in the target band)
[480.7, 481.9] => -0.23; 35.6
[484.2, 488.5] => -0.11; 30.9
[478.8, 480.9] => -0.32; 34.4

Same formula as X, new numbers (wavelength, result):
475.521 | 26.98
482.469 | 43.05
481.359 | 34.19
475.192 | 31.74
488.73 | 34.65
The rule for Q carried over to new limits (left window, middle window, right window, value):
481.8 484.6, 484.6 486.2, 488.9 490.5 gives 0.10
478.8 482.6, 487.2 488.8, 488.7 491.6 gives 0.07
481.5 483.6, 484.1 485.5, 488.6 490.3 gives 0.02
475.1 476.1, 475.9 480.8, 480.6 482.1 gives 0.19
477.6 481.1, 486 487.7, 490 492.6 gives 0.11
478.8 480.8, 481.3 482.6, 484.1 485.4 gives -0.24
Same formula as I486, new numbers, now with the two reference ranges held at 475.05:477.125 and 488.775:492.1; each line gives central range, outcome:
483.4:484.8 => -0.065 nm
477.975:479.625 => -0.226 nm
